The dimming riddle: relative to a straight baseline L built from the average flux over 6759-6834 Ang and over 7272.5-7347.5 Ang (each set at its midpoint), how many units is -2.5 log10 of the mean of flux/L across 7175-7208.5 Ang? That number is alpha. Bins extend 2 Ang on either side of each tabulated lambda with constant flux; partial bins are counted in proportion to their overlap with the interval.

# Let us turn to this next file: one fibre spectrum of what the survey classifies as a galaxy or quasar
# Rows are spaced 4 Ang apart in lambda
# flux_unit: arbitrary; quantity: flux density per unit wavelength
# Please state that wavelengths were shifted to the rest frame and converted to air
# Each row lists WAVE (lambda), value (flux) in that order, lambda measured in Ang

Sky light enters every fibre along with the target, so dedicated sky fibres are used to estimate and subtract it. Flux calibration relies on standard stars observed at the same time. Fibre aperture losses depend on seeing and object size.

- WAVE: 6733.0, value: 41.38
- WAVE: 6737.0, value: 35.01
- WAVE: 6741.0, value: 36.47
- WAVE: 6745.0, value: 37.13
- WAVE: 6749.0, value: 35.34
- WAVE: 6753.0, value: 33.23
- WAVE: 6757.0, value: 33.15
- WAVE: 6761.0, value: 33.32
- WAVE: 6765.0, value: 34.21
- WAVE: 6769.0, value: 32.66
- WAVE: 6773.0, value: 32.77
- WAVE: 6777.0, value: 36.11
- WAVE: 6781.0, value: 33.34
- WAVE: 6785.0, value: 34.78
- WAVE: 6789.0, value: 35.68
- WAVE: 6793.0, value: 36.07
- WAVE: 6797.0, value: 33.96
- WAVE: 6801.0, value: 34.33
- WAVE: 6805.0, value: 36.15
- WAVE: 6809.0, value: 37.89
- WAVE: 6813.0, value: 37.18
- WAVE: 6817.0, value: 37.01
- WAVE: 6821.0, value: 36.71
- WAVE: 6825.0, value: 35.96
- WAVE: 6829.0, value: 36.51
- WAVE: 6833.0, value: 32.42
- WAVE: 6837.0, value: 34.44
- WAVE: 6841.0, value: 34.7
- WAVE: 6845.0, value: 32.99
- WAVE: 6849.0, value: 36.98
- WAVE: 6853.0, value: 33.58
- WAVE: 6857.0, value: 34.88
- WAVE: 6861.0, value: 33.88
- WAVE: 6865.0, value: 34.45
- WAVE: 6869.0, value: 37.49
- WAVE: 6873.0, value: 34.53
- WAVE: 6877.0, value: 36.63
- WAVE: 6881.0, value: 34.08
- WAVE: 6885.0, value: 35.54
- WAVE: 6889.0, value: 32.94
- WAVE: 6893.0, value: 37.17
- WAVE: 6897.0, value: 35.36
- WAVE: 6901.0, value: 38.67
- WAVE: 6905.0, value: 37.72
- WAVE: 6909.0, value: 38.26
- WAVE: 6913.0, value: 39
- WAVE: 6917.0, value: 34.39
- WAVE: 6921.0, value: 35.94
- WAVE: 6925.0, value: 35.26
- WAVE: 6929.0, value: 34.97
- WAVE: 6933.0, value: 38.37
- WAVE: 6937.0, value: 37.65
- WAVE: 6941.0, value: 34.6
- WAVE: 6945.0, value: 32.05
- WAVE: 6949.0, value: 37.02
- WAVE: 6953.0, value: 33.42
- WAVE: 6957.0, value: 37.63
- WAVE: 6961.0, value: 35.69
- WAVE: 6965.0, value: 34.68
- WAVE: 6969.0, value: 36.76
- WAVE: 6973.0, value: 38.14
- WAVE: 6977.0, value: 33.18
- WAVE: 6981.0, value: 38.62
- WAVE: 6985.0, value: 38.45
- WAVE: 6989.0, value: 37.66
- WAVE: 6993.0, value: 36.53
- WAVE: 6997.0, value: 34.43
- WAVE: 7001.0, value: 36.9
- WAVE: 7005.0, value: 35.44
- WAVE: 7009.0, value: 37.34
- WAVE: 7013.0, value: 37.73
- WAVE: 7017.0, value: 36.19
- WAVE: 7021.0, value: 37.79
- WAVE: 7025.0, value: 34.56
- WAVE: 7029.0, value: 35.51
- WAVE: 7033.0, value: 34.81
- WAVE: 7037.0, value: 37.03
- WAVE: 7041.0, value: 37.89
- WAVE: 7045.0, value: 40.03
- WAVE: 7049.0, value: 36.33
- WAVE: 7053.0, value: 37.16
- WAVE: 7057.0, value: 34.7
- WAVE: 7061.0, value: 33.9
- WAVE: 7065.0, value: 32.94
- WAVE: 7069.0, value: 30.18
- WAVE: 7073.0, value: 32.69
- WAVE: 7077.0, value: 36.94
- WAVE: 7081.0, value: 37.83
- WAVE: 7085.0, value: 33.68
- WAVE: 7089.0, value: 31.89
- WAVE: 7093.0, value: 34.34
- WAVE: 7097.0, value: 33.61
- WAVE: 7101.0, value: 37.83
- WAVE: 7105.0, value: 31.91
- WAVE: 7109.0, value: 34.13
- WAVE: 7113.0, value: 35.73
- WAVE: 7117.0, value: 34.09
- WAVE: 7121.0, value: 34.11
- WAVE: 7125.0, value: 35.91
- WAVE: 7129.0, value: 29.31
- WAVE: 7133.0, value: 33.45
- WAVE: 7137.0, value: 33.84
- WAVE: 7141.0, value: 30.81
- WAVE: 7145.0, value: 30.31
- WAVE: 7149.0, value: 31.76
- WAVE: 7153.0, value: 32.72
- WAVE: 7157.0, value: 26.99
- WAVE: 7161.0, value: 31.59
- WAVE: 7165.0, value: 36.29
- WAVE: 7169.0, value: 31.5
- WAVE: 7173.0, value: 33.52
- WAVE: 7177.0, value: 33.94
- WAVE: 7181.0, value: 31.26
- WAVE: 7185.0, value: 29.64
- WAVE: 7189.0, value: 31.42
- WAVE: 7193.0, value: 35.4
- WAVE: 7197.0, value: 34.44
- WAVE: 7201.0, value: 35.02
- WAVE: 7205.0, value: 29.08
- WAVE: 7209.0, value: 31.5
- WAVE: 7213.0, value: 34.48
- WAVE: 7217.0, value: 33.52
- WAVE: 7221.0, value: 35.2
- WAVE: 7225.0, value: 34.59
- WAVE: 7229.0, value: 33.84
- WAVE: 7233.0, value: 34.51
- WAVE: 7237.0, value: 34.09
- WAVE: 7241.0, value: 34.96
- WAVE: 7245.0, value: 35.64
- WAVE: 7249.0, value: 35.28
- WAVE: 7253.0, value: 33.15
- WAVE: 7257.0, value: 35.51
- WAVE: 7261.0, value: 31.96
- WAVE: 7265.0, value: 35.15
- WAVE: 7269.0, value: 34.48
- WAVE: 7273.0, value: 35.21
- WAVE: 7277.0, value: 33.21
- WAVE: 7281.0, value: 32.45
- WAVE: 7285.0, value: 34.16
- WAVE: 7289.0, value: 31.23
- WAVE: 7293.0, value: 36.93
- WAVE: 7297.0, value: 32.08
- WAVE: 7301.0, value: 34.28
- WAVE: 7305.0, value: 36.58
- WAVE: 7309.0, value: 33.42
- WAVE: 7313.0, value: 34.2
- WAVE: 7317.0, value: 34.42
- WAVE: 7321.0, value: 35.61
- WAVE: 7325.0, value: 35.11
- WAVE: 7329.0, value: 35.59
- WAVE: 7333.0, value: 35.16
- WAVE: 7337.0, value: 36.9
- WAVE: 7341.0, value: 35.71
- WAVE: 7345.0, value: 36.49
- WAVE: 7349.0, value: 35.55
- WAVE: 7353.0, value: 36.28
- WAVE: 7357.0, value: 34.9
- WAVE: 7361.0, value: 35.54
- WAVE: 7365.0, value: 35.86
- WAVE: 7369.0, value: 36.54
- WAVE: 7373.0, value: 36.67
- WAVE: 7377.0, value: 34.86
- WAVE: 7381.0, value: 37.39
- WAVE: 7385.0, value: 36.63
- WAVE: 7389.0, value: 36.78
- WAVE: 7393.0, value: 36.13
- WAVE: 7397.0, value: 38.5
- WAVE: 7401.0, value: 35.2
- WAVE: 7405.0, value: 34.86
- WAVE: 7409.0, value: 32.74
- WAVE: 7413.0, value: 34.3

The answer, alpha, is 0.074 mag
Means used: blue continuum 35.1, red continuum 34.7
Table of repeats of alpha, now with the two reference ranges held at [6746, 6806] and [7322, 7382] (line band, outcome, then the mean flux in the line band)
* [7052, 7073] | 0.05 mag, 33.5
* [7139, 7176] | 0.12 mag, 31.8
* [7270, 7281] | 0.05 mag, 33.9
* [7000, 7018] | -0.05 mag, 36.7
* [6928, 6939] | -0.07 mag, 37.2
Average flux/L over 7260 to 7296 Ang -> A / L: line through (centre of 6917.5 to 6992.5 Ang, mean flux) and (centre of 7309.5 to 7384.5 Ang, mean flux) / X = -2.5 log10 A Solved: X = 0.06 mag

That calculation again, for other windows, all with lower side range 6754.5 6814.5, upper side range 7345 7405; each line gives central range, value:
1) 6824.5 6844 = 0.007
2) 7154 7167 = 0.127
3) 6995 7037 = -0.025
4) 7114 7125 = 0.030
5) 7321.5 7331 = 0.020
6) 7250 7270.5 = 0.056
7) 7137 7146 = 0.139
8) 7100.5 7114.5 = 0.030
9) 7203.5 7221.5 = 0.099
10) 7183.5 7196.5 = 0.102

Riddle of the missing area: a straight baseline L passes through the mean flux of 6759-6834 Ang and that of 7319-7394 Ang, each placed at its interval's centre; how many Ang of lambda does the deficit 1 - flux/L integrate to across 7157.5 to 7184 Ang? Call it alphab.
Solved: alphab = 2.3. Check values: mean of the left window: 35.1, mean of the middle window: 32.5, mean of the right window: 36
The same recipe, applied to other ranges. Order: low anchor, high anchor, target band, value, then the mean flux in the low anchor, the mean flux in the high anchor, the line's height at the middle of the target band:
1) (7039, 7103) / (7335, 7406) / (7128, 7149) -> 2.2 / 35.1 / 36.2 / 35.4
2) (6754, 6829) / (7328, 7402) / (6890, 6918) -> -1.5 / 35.1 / 36.2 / 35.3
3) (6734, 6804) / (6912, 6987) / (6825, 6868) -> 0.8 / 34.7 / 36.1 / 35.3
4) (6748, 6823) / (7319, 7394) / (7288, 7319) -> 1.4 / 34.9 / 36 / 35.9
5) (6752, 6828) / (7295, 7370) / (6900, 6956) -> -1.8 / 35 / 35.3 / 35.1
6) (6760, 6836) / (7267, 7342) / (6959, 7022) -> -3.0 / 35.1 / 34.5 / 34.9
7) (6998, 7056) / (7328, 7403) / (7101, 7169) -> 6.9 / 36.7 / 36.1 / 36.5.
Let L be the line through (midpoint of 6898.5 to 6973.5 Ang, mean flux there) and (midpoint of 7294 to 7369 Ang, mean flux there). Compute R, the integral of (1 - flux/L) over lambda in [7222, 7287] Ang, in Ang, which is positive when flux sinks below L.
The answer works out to 2.2 Ang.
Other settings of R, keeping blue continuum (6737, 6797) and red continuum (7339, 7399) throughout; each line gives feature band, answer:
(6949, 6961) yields -0.24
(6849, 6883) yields -0.20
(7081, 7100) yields 0.75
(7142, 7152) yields 1.25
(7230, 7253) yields 0.77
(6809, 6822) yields -0.90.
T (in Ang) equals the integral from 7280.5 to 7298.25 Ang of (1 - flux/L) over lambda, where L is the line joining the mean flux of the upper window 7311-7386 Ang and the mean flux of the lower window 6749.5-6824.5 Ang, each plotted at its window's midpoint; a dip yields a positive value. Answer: 1.1 Ang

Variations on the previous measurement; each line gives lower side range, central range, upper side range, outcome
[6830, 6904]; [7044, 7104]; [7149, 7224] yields -2.3 Ang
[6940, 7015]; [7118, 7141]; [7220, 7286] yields 1.3 Ang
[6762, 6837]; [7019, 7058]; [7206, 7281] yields -2.3 Ang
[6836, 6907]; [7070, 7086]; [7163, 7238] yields -0.5 Ang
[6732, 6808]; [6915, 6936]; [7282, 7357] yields -0.6 Ang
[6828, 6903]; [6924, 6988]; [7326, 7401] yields -1.4 Ang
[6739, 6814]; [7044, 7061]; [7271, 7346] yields -0.8 Ang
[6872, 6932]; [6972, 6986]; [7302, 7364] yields -0.4 Ang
